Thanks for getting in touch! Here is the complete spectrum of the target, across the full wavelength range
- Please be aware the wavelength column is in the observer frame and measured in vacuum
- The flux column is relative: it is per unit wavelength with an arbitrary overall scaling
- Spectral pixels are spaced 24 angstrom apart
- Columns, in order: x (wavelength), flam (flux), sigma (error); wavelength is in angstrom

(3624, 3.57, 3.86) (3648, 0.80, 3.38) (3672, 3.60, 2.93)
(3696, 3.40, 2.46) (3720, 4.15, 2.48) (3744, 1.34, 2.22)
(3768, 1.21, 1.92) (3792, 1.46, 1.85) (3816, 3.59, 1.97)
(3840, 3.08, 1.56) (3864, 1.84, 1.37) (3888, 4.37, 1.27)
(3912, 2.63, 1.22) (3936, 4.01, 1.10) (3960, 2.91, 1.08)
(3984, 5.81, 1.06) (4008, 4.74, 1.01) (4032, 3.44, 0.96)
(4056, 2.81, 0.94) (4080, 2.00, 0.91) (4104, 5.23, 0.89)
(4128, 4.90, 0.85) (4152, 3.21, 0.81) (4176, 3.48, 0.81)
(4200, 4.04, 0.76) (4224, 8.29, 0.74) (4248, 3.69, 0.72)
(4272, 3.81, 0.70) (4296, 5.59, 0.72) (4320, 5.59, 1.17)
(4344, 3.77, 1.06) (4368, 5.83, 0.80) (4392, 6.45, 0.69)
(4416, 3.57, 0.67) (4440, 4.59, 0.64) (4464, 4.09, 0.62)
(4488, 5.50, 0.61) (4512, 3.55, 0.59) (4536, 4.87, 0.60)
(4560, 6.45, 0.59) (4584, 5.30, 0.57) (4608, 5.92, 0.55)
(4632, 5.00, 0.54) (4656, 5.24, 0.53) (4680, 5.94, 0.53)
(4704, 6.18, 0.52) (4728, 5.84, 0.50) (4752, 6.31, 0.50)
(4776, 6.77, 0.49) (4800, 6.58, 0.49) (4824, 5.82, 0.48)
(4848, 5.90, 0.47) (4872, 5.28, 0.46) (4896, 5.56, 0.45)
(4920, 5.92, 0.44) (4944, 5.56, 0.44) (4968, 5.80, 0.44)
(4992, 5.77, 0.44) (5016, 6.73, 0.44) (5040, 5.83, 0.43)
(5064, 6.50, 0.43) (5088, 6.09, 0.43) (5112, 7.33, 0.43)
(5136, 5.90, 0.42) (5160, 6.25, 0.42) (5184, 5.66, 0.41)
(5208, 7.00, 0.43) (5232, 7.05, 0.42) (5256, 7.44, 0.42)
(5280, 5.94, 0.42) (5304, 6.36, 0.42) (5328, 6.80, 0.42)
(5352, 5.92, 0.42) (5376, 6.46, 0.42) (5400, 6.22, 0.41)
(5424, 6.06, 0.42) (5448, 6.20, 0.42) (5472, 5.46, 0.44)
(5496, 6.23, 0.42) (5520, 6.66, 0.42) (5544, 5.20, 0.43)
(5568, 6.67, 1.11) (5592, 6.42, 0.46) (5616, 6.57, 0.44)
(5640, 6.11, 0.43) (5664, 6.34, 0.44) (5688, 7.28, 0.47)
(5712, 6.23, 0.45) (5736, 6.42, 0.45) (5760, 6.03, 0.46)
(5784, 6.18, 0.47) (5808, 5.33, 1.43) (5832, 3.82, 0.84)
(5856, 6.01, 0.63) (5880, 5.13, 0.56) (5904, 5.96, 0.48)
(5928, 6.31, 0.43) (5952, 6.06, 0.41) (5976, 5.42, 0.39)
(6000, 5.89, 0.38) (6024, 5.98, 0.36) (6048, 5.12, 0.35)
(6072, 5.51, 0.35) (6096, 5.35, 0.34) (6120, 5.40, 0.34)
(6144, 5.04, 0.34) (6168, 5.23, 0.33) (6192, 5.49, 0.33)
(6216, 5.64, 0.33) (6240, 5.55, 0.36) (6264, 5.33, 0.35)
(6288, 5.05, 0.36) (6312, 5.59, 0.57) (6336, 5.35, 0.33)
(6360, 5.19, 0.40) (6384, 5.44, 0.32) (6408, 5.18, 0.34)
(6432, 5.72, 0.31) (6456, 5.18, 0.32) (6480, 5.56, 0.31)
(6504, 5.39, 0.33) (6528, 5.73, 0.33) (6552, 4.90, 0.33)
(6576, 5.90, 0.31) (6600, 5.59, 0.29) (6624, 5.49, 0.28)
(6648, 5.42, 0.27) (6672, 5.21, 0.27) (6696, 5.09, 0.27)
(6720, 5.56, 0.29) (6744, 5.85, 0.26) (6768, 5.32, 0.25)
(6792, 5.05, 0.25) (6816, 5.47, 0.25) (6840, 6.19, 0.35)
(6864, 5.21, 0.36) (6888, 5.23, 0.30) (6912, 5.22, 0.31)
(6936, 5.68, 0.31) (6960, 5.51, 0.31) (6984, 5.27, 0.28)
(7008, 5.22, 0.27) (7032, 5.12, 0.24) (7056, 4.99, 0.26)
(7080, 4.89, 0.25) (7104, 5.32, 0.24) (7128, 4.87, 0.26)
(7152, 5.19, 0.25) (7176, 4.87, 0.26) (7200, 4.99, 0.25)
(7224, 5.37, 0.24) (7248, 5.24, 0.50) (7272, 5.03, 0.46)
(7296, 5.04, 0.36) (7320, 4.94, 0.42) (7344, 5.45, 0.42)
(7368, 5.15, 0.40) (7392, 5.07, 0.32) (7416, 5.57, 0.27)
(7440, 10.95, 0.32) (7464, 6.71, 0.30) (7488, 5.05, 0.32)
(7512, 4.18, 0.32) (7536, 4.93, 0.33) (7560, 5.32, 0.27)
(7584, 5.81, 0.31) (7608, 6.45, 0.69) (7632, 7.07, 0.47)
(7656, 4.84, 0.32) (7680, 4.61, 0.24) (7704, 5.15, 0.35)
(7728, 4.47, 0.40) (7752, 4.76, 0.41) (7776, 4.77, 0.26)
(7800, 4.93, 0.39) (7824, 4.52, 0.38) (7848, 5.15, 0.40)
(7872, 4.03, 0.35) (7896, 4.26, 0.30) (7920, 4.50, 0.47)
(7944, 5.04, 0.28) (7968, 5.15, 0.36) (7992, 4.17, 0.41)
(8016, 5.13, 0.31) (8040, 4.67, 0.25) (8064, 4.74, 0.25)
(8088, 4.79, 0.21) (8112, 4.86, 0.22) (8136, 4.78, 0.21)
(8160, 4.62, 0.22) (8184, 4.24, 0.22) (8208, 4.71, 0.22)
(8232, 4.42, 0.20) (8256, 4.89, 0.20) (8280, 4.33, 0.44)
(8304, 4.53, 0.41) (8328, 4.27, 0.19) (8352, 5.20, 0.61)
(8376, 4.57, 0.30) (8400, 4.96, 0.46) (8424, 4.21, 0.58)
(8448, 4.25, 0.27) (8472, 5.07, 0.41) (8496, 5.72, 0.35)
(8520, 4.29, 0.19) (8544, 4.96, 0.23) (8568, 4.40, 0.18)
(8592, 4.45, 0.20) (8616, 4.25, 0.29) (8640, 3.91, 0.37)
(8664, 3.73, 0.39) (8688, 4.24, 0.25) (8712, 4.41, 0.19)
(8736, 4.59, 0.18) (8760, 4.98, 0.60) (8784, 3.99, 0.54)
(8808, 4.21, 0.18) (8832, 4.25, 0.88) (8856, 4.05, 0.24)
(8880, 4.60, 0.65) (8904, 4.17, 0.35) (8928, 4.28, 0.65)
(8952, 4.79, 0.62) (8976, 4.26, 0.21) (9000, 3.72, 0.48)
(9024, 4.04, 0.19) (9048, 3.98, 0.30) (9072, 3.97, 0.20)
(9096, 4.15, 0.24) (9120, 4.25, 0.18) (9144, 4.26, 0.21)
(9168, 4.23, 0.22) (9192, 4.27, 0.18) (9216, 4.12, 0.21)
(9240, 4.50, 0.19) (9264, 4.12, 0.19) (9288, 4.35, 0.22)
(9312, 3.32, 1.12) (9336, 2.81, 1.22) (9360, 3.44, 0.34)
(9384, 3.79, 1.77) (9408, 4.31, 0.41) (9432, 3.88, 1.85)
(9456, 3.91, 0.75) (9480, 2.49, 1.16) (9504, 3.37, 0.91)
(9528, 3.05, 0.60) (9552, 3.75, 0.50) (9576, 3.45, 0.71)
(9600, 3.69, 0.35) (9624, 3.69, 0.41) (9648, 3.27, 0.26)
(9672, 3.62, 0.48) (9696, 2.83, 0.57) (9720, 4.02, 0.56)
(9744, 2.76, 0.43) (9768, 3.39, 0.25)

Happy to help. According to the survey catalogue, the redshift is 0.13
